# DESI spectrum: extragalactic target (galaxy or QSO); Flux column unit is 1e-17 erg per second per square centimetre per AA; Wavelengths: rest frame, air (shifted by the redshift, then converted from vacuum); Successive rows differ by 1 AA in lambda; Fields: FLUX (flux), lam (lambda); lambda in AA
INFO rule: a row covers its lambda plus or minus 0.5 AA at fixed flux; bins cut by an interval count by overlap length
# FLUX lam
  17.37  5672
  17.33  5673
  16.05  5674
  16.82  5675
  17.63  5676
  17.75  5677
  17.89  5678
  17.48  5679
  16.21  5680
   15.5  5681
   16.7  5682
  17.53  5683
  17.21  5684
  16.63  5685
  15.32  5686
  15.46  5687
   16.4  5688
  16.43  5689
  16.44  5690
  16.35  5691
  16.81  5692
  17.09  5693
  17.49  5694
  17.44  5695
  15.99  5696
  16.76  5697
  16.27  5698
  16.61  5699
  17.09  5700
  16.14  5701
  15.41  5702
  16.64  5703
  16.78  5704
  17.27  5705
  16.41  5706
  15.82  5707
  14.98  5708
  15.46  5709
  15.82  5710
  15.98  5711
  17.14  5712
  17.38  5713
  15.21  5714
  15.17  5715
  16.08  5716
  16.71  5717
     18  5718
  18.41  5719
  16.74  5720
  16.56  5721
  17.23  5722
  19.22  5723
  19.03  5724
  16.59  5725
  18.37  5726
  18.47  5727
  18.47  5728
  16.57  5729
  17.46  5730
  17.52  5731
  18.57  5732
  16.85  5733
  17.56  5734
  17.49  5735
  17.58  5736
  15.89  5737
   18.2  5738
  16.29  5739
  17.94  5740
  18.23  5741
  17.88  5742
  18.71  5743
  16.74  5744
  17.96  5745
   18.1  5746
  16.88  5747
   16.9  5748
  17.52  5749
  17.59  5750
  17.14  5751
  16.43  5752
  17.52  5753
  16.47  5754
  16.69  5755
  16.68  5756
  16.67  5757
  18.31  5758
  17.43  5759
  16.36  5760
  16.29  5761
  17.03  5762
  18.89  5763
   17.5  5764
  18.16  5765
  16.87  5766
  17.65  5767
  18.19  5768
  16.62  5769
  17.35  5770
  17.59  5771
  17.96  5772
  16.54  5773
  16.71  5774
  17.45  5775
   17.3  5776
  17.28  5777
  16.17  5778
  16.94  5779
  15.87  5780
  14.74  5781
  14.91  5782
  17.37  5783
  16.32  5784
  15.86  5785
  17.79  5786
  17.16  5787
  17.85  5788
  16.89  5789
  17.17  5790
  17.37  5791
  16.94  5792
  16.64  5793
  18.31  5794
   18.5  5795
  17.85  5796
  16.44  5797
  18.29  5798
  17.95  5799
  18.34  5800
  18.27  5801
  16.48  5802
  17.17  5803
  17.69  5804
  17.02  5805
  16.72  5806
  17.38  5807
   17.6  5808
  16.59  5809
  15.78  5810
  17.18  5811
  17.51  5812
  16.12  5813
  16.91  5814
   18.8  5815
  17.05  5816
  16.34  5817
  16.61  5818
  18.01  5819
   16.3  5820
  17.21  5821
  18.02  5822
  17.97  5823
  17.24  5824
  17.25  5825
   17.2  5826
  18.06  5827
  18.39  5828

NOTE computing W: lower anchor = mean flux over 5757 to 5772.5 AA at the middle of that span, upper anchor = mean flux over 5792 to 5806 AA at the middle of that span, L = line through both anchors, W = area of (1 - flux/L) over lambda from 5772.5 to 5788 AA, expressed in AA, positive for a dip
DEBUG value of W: 0.8 AA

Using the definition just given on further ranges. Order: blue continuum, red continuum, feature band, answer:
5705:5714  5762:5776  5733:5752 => -0.63 AA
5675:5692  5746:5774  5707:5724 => 0.24 AA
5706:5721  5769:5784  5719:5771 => -2.88 AA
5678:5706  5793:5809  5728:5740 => -0.28 AA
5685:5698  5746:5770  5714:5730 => -0.51 AA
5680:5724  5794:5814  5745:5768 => -0.39 AA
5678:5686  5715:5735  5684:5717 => 1.42 AA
